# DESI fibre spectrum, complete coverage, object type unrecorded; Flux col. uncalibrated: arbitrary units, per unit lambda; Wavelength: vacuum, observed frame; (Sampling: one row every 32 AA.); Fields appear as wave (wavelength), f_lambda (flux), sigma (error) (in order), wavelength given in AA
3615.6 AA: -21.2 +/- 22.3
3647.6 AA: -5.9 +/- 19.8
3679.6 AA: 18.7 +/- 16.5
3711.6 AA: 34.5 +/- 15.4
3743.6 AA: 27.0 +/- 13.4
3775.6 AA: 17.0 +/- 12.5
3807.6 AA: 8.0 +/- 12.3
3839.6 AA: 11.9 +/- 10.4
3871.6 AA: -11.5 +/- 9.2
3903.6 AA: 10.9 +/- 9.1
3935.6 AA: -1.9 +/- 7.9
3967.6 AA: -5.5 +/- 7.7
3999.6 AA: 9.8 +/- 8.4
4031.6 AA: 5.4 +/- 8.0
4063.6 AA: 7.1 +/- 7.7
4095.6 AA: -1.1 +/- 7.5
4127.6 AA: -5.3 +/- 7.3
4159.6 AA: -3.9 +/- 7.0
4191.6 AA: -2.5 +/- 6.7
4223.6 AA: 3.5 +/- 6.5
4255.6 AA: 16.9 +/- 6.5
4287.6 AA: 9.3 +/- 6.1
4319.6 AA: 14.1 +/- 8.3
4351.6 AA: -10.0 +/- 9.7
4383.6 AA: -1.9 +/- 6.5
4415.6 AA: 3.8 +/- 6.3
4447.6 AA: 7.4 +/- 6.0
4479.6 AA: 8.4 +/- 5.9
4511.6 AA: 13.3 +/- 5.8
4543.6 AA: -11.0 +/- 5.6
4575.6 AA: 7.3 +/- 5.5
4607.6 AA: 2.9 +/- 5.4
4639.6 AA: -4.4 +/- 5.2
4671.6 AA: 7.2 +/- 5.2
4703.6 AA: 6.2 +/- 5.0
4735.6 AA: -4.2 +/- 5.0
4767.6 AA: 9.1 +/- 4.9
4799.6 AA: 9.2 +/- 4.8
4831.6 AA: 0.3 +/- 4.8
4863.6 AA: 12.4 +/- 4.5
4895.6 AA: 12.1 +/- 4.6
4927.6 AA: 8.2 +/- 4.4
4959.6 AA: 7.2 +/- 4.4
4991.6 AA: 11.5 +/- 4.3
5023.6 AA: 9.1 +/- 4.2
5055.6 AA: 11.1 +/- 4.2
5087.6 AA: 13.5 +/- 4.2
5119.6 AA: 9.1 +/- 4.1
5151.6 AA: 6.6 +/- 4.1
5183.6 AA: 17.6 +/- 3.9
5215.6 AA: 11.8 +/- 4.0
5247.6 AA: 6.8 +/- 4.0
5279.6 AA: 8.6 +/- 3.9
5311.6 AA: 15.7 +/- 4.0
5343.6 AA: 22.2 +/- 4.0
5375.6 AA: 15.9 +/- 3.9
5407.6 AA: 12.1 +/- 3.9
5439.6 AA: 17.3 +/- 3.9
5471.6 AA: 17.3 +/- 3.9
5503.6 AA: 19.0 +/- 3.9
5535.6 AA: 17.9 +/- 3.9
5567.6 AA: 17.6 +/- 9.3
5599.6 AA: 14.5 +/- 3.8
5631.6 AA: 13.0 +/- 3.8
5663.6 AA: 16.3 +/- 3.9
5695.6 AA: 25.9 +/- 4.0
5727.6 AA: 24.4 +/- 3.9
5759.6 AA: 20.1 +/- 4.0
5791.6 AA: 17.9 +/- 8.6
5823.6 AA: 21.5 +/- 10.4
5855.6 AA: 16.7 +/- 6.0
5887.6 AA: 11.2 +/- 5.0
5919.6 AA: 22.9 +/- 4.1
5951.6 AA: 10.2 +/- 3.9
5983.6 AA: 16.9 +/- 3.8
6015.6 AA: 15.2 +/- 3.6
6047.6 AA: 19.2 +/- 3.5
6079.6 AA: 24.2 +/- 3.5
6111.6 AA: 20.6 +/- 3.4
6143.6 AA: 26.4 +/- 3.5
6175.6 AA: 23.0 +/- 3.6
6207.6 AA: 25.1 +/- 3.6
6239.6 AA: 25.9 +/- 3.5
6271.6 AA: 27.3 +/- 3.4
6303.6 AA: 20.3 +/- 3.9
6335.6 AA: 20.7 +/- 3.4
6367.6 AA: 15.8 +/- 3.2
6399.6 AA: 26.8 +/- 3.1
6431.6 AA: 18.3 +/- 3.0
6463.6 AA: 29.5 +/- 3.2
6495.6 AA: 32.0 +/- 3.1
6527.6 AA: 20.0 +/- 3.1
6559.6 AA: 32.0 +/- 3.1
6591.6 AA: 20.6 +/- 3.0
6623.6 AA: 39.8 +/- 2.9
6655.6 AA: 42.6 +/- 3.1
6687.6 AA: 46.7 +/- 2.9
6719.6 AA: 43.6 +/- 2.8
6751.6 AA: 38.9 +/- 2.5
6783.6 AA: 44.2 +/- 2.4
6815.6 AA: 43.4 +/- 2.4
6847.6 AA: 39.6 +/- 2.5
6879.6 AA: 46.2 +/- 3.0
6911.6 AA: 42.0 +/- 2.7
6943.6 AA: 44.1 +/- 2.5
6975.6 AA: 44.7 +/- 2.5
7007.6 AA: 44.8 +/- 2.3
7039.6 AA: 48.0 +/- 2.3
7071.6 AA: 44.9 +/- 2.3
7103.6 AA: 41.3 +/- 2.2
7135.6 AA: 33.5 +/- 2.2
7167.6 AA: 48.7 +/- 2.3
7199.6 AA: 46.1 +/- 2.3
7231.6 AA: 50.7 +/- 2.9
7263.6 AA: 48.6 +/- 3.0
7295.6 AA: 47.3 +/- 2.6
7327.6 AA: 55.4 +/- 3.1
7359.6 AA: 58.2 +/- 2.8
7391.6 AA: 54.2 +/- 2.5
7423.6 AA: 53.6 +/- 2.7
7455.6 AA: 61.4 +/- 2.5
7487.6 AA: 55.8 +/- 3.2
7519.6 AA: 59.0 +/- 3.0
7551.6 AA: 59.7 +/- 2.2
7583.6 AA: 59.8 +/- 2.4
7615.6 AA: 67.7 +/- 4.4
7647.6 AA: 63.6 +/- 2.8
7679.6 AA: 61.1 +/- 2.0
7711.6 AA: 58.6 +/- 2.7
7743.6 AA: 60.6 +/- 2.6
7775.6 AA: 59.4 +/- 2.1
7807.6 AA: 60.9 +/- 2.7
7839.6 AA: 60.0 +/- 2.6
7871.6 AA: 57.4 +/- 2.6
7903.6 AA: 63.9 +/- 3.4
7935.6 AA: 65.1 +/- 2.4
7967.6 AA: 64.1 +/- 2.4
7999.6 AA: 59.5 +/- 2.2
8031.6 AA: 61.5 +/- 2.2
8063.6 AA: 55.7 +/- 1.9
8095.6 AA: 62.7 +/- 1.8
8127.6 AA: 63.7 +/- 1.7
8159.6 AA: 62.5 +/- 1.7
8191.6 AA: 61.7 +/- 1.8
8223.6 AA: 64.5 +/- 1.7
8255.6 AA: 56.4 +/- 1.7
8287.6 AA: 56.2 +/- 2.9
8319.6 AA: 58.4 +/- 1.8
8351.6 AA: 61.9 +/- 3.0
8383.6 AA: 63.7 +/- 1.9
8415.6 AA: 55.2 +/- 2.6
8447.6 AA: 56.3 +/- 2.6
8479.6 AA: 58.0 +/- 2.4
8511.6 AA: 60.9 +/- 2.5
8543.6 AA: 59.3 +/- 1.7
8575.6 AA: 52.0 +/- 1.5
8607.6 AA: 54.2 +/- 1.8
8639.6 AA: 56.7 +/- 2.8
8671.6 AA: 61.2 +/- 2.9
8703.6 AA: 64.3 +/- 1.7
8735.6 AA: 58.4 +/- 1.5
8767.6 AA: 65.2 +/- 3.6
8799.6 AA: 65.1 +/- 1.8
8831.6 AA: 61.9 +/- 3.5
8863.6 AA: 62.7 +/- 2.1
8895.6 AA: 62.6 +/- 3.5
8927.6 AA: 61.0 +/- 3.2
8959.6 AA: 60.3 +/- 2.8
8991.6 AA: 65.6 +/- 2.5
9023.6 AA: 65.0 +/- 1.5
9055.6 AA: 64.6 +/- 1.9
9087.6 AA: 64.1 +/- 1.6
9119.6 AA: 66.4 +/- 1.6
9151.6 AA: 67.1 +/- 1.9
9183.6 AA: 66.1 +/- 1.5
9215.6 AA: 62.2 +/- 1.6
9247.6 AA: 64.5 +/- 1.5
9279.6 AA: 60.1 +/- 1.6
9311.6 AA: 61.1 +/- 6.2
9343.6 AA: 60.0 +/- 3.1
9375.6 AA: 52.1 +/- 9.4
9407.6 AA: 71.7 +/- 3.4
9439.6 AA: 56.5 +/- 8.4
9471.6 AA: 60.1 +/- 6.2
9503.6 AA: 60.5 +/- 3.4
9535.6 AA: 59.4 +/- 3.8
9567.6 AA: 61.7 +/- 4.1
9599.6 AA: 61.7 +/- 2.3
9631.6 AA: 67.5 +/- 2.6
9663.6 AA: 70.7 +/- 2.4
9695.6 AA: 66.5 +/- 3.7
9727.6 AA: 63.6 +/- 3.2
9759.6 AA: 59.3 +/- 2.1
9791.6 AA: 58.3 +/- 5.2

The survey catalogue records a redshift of 0.658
